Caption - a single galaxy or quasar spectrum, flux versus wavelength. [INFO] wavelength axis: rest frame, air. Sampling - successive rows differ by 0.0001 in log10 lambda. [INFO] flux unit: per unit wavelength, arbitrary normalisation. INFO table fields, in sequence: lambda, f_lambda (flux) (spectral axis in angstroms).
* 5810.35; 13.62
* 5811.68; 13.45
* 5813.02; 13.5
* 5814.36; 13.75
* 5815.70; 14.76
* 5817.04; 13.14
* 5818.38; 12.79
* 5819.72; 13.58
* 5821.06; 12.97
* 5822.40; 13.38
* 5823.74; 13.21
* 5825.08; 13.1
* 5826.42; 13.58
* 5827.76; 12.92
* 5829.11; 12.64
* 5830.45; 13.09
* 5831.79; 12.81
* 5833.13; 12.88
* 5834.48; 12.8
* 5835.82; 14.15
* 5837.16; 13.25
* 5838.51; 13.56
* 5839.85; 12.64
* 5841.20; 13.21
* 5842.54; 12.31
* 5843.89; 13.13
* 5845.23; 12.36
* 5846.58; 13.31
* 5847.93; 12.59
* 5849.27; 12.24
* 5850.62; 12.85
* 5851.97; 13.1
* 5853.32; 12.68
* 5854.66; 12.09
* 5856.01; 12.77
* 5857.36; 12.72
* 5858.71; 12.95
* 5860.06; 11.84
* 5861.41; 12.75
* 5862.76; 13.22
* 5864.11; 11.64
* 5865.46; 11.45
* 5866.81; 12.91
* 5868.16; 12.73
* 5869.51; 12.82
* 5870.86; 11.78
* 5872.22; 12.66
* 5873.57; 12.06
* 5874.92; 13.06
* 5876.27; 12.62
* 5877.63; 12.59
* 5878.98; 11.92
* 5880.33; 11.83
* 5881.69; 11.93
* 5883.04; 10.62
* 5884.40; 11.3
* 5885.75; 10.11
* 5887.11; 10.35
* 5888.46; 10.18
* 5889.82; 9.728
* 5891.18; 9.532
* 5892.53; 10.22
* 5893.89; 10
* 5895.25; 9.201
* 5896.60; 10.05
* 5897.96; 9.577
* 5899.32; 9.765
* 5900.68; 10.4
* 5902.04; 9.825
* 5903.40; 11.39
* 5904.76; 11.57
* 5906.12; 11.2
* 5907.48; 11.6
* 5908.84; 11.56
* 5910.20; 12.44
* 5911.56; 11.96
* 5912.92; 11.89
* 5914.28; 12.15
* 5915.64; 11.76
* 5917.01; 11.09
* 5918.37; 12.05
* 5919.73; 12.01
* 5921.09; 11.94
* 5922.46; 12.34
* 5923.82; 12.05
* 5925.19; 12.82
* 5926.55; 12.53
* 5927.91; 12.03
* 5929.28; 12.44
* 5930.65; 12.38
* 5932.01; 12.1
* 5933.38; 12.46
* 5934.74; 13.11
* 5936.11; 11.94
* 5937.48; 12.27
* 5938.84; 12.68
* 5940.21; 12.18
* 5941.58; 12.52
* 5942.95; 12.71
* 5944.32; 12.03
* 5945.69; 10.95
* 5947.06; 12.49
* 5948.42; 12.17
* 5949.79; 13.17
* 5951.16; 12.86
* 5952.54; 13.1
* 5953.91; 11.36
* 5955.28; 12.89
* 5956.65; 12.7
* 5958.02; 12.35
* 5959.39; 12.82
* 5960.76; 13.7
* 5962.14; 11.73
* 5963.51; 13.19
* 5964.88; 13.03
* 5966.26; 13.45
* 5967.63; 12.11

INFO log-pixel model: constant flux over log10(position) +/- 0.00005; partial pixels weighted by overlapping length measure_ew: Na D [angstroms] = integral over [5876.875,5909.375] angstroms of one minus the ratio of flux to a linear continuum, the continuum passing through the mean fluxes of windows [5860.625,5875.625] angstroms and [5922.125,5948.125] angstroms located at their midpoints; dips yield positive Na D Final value 4.5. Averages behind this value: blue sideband 12.5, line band 10.7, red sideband 12.3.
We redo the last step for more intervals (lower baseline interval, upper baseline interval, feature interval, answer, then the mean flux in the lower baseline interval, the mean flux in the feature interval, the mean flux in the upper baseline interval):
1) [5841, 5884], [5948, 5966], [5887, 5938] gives 4.9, 12.4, 11.4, 12.7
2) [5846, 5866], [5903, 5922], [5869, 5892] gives 1.4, 12.5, 11.5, 11.8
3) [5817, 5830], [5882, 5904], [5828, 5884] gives -4.2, 13.1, 12.6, 10.2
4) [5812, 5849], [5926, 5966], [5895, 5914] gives 2.6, 13.2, 11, 12.5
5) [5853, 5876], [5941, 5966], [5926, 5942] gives 0.2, 12.5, 12.4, 12.6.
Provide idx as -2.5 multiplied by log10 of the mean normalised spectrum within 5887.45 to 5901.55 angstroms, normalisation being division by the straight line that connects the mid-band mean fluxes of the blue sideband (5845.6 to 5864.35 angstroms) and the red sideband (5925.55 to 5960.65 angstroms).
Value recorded 0.26 mag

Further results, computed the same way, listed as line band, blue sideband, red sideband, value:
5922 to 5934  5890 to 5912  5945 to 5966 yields -0.07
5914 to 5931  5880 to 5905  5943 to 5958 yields -0.07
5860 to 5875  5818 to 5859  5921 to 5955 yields 0.03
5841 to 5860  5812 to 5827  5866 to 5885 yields 0.00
